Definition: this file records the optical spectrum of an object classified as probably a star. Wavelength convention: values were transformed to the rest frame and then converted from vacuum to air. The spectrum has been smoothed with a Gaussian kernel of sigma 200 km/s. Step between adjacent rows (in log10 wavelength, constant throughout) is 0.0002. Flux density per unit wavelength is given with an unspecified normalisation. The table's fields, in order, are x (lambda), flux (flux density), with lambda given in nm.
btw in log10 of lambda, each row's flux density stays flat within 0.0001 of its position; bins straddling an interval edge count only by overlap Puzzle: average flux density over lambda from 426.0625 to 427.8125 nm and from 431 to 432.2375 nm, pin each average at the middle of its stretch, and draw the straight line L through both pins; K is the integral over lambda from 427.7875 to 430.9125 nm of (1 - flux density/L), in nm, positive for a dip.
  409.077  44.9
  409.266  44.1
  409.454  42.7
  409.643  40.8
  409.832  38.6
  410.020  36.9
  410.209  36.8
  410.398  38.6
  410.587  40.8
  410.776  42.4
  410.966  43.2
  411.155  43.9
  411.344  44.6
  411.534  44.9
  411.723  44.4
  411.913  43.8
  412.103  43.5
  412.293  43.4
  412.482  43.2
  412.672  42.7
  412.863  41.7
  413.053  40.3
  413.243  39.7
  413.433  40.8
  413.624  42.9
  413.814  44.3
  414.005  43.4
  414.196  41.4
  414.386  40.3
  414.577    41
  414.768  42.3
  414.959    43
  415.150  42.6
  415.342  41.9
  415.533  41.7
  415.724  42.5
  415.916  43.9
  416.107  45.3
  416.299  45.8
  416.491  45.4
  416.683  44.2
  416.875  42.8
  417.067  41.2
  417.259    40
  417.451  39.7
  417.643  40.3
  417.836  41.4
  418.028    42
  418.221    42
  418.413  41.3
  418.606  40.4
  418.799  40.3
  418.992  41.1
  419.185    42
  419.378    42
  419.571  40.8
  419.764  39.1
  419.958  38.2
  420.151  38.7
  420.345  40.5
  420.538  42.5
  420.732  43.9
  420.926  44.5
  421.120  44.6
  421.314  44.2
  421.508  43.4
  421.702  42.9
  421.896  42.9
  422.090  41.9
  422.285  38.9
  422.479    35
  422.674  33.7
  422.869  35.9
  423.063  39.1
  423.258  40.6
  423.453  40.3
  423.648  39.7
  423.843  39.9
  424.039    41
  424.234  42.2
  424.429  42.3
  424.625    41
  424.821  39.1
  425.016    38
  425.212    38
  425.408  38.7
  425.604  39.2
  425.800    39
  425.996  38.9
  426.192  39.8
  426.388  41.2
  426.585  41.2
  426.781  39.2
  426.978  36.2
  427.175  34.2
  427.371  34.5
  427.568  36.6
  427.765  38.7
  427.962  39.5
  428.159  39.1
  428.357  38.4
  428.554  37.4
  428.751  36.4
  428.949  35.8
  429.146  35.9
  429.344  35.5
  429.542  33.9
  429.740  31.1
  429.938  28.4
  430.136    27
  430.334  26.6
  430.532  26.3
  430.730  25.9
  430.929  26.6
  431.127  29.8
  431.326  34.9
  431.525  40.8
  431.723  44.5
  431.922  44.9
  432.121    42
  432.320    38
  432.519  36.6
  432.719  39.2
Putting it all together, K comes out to 0.44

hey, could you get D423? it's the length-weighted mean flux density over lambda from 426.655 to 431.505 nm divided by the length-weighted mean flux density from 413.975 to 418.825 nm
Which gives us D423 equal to 0.8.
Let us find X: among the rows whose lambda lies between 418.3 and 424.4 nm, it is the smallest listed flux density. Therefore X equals 33.7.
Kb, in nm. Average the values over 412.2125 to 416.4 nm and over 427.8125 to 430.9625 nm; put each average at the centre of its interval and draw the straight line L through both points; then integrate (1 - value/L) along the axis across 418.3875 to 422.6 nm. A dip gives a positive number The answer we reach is -0.30 nm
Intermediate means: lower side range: 42.5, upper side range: 32.9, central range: 41.3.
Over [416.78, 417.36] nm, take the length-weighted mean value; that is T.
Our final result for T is 41.3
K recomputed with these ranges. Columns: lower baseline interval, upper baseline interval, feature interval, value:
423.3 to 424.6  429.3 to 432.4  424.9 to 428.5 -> -0.042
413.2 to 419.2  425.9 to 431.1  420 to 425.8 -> -0.353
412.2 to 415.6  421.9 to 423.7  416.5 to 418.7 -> -0.052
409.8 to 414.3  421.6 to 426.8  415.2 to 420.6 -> -0.109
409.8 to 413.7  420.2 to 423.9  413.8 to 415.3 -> -0.023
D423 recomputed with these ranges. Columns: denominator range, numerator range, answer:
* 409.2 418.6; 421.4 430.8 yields 0.89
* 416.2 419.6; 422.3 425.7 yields 0.93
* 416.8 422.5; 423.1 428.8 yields 0.94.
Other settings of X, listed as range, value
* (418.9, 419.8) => 39.1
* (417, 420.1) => 38.2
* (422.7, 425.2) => 35.9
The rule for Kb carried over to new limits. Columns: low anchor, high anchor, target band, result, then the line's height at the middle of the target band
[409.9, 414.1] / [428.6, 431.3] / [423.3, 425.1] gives -0.308 nm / 34.5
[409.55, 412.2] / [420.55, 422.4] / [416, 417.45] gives -0.032 nm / 42.4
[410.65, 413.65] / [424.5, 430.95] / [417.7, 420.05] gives -0.065 nm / 39.8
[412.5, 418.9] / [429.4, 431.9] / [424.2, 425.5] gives -0.145 nm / 35.8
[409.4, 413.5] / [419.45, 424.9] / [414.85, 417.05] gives -0.118 nm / 41.2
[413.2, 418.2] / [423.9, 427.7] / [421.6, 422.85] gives 0.035 nm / 40.2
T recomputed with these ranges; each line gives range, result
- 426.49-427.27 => 37.7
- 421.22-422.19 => 43.1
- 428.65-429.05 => 36.2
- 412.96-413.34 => 40.1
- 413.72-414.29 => 43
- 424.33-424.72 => 41.6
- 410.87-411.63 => 44.1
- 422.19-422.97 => 35.9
